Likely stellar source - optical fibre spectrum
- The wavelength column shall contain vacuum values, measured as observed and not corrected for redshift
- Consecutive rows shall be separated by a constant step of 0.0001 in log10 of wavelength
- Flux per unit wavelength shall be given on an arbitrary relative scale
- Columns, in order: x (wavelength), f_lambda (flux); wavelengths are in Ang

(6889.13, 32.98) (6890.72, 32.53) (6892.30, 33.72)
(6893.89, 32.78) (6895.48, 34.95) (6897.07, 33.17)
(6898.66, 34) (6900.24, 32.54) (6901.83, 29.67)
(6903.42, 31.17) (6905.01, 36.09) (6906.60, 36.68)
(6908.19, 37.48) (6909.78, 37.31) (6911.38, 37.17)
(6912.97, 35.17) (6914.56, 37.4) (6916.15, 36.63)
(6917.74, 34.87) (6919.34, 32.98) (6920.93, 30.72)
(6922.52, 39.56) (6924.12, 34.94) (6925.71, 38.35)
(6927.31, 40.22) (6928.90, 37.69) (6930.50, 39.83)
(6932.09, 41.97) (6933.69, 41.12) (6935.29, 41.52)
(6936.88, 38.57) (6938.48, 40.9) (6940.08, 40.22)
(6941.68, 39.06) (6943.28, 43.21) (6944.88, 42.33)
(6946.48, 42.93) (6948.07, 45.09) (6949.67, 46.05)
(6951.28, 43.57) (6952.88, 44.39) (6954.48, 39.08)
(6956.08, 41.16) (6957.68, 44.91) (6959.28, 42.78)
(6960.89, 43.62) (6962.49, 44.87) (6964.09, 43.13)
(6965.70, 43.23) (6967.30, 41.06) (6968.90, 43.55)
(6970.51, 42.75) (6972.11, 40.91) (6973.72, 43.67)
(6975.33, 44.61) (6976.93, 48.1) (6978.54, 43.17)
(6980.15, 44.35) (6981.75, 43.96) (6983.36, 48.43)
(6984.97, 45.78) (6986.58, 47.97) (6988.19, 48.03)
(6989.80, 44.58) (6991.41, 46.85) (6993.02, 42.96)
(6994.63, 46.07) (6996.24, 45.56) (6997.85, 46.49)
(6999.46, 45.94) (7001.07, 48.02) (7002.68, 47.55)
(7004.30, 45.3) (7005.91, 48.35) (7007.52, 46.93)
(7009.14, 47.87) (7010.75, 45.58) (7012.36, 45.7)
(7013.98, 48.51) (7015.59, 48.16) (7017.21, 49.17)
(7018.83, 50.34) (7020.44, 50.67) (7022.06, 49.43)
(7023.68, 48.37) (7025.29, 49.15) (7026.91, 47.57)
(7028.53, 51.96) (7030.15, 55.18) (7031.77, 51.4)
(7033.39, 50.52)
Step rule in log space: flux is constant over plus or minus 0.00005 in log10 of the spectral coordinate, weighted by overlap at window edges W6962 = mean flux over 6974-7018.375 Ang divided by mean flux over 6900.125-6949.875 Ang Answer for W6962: 1.2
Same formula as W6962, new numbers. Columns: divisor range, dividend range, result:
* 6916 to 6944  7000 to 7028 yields 1.25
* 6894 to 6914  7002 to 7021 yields 1.38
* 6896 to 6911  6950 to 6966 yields 1.26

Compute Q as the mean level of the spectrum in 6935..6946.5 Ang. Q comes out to 40.9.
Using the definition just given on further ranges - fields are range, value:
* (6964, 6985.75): 44.1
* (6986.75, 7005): 46.2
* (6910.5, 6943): 38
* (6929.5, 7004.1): 43.8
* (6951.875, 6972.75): 42.8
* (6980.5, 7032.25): 47.7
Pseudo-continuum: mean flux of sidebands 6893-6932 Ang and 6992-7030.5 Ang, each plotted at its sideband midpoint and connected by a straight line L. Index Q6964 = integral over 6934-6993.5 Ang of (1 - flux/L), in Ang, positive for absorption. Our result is -2.3 Ang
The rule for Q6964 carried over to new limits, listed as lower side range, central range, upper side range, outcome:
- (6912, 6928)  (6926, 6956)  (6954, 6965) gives -1.4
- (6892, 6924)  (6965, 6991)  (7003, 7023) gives -0.7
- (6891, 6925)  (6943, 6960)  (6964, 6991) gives -1.0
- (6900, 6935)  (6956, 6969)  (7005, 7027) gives -0.4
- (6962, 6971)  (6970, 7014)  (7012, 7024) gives 0.1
